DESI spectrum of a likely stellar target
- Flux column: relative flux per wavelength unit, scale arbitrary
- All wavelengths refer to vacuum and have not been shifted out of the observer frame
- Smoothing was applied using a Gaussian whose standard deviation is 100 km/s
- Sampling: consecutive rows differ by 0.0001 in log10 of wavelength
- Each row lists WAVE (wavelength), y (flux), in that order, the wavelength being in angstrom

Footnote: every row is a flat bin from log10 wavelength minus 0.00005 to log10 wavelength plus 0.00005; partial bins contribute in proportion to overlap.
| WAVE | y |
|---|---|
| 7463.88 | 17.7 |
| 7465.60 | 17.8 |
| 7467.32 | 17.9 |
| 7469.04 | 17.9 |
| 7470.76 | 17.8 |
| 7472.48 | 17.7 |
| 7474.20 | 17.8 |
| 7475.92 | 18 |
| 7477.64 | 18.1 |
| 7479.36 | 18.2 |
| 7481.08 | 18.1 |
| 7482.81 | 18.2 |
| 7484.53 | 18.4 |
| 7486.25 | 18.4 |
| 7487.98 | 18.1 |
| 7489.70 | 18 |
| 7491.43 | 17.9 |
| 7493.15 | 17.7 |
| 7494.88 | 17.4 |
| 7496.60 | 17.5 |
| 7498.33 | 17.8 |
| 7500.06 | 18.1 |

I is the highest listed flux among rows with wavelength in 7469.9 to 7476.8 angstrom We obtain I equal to 18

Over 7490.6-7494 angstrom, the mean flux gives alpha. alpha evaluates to 17.8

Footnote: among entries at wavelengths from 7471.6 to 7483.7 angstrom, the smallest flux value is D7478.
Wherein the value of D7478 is 17.7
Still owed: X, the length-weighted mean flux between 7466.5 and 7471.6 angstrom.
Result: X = 17.9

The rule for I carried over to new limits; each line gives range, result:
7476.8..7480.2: 18.2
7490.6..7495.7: 17.9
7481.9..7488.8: 18.4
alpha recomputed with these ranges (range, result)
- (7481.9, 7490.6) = 18.2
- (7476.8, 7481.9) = 18.1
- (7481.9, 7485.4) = 18.3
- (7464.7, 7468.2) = 17.8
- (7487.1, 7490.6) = 18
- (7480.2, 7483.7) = 18.1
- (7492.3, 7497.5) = 17.5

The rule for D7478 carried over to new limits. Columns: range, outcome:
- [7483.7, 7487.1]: 18.4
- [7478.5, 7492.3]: 17.9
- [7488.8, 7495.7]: 17.4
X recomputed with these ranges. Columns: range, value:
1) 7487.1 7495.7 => 17.8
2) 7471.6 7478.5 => 17.9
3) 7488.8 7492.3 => 18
